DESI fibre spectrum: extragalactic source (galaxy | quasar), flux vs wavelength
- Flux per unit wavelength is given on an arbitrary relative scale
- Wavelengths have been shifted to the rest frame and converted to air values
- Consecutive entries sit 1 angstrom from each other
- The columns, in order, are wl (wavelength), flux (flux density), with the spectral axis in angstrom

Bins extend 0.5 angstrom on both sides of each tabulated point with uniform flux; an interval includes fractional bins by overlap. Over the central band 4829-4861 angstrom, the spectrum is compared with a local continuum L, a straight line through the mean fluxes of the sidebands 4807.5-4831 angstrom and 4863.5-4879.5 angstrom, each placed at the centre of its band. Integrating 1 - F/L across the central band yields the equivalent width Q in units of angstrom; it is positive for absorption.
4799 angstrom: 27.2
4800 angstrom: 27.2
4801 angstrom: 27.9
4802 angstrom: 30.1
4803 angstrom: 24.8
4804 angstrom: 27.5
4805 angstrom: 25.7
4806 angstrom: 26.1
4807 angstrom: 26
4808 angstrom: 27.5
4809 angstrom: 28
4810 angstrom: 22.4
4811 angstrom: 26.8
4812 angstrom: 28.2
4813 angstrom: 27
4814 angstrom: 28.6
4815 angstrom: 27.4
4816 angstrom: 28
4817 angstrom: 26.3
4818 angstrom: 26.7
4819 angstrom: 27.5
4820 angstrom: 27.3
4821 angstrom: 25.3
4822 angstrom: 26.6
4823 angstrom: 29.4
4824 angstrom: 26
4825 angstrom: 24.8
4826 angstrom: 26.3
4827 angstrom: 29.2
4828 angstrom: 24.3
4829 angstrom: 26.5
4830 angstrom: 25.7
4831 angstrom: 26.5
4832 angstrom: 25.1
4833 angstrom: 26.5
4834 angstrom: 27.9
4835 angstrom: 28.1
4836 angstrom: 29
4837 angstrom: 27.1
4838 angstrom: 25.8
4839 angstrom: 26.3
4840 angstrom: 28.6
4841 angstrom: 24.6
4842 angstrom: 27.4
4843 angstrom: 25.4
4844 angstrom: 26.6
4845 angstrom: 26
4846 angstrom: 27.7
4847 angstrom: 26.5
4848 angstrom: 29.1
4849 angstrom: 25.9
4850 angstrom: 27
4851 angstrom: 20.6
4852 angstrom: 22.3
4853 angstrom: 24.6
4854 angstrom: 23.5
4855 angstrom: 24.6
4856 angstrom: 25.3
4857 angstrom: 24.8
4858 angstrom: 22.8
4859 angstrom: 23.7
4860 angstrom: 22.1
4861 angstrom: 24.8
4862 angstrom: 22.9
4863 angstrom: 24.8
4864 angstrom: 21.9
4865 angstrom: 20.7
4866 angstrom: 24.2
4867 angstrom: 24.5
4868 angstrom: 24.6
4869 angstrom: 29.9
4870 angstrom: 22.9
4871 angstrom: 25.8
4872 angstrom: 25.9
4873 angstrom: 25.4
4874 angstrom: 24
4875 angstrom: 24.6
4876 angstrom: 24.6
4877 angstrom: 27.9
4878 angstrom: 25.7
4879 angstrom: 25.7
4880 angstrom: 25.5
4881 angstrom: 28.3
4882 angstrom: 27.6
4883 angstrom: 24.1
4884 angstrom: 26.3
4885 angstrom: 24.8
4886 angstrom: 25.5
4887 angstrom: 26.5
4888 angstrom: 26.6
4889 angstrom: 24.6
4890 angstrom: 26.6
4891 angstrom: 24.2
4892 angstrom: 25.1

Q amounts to 0.2 angstrom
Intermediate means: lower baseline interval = 26.8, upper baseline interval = 24.9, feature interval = 25.7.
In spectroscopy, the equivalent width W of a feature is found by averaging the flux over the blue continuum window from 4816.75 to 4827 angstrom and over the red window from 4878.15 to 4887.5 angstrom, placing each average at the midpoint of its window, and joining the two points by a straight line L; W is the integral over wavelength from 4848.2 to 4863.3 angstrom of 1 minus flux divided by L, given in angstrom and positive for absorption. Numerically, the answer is 1.3 angstrom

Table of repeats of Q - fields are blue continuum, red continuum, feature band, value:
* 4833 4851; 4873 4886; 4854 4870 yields 1.33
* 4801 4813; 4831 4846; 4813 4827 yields -0.15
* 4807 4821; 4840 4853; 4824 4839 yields -0.15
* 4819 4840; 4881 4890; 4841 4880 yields 2.05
